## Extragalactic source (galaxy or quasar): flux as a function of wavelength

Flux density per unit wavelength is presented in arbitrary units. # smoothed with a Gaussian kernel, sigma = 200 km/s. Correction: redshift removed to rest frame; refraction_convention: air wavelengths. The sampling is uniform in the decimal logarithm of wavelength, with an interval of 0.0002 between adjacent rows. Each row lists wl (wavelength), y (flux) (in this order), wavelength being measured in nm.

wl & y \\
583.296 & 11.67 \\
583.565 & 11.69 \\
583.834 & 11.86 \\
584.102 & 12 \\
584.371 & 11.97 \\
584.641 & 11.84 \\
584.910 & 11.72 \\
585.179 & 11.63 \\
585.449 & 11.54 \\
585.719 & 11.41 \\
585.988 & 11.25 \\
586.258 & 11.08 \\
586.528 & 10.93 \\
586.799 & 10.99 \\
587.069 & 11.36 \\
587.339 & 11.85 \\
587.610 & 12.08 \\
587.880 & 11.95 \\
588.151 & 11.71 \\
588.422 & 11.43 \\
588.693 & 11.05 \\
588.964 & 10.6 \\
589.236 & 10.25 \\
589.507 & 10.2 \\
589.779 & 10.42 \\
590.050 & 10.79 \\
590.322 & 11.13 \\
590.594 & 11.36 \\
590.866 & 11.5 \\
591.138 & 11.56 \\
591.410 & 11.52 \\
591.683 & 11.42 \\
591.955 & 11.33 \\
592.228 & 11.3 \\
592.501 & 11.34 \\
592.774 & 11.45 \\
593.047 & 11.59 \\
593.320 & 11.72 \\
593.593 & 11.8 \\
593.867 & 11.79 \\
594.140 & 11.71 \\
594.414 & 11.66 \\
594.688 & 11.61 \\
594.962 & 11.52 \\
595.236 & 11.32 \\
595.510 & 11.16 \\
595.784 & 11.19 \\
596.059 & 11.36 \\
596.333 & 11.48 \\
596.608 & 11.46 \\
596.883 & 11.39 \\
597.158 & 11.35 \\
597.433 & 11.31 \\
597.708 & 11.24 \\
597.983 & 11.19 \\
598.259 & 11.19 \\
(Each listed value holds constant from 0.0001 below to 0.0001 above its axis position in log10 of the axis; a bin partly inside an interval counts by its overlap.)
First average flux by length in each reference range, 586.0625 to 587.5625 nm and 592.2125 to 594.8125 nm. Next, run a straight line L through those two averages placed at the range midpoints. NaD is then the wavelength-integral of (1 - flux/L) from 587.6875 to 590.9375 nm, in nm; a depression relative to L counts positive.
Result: 0.104 nm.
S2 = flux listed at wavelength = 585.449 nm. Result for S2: 11.54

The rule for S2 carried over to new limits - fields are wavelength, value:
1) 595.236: 11.32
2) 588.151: 11.71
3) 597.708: 11.24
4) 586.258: 11.08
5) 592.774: 11.45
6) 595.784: 11.19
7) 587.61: 12.08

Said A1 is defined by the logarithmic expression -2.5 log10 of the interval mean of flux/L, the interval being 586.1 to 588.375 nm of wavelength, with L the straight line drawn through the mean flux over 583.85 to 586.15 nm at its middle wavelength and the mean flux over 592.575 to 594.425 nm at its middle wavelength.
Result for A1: 0.02 mag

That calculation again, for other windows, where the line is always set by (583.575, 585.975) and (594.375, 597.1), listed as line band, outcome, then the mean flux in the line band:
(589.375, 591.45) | 0.05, 11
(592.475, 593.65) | -0.01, 11.6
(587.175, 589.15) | 0.01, 11.5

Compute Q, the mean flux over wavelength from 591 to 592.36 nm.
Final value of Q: 11.4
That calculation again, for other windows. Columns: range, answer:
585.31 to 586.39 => 11.3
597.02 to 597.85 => 11.3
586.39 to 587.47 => 11.3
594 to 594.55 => 11.7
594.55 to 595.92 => 11.4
